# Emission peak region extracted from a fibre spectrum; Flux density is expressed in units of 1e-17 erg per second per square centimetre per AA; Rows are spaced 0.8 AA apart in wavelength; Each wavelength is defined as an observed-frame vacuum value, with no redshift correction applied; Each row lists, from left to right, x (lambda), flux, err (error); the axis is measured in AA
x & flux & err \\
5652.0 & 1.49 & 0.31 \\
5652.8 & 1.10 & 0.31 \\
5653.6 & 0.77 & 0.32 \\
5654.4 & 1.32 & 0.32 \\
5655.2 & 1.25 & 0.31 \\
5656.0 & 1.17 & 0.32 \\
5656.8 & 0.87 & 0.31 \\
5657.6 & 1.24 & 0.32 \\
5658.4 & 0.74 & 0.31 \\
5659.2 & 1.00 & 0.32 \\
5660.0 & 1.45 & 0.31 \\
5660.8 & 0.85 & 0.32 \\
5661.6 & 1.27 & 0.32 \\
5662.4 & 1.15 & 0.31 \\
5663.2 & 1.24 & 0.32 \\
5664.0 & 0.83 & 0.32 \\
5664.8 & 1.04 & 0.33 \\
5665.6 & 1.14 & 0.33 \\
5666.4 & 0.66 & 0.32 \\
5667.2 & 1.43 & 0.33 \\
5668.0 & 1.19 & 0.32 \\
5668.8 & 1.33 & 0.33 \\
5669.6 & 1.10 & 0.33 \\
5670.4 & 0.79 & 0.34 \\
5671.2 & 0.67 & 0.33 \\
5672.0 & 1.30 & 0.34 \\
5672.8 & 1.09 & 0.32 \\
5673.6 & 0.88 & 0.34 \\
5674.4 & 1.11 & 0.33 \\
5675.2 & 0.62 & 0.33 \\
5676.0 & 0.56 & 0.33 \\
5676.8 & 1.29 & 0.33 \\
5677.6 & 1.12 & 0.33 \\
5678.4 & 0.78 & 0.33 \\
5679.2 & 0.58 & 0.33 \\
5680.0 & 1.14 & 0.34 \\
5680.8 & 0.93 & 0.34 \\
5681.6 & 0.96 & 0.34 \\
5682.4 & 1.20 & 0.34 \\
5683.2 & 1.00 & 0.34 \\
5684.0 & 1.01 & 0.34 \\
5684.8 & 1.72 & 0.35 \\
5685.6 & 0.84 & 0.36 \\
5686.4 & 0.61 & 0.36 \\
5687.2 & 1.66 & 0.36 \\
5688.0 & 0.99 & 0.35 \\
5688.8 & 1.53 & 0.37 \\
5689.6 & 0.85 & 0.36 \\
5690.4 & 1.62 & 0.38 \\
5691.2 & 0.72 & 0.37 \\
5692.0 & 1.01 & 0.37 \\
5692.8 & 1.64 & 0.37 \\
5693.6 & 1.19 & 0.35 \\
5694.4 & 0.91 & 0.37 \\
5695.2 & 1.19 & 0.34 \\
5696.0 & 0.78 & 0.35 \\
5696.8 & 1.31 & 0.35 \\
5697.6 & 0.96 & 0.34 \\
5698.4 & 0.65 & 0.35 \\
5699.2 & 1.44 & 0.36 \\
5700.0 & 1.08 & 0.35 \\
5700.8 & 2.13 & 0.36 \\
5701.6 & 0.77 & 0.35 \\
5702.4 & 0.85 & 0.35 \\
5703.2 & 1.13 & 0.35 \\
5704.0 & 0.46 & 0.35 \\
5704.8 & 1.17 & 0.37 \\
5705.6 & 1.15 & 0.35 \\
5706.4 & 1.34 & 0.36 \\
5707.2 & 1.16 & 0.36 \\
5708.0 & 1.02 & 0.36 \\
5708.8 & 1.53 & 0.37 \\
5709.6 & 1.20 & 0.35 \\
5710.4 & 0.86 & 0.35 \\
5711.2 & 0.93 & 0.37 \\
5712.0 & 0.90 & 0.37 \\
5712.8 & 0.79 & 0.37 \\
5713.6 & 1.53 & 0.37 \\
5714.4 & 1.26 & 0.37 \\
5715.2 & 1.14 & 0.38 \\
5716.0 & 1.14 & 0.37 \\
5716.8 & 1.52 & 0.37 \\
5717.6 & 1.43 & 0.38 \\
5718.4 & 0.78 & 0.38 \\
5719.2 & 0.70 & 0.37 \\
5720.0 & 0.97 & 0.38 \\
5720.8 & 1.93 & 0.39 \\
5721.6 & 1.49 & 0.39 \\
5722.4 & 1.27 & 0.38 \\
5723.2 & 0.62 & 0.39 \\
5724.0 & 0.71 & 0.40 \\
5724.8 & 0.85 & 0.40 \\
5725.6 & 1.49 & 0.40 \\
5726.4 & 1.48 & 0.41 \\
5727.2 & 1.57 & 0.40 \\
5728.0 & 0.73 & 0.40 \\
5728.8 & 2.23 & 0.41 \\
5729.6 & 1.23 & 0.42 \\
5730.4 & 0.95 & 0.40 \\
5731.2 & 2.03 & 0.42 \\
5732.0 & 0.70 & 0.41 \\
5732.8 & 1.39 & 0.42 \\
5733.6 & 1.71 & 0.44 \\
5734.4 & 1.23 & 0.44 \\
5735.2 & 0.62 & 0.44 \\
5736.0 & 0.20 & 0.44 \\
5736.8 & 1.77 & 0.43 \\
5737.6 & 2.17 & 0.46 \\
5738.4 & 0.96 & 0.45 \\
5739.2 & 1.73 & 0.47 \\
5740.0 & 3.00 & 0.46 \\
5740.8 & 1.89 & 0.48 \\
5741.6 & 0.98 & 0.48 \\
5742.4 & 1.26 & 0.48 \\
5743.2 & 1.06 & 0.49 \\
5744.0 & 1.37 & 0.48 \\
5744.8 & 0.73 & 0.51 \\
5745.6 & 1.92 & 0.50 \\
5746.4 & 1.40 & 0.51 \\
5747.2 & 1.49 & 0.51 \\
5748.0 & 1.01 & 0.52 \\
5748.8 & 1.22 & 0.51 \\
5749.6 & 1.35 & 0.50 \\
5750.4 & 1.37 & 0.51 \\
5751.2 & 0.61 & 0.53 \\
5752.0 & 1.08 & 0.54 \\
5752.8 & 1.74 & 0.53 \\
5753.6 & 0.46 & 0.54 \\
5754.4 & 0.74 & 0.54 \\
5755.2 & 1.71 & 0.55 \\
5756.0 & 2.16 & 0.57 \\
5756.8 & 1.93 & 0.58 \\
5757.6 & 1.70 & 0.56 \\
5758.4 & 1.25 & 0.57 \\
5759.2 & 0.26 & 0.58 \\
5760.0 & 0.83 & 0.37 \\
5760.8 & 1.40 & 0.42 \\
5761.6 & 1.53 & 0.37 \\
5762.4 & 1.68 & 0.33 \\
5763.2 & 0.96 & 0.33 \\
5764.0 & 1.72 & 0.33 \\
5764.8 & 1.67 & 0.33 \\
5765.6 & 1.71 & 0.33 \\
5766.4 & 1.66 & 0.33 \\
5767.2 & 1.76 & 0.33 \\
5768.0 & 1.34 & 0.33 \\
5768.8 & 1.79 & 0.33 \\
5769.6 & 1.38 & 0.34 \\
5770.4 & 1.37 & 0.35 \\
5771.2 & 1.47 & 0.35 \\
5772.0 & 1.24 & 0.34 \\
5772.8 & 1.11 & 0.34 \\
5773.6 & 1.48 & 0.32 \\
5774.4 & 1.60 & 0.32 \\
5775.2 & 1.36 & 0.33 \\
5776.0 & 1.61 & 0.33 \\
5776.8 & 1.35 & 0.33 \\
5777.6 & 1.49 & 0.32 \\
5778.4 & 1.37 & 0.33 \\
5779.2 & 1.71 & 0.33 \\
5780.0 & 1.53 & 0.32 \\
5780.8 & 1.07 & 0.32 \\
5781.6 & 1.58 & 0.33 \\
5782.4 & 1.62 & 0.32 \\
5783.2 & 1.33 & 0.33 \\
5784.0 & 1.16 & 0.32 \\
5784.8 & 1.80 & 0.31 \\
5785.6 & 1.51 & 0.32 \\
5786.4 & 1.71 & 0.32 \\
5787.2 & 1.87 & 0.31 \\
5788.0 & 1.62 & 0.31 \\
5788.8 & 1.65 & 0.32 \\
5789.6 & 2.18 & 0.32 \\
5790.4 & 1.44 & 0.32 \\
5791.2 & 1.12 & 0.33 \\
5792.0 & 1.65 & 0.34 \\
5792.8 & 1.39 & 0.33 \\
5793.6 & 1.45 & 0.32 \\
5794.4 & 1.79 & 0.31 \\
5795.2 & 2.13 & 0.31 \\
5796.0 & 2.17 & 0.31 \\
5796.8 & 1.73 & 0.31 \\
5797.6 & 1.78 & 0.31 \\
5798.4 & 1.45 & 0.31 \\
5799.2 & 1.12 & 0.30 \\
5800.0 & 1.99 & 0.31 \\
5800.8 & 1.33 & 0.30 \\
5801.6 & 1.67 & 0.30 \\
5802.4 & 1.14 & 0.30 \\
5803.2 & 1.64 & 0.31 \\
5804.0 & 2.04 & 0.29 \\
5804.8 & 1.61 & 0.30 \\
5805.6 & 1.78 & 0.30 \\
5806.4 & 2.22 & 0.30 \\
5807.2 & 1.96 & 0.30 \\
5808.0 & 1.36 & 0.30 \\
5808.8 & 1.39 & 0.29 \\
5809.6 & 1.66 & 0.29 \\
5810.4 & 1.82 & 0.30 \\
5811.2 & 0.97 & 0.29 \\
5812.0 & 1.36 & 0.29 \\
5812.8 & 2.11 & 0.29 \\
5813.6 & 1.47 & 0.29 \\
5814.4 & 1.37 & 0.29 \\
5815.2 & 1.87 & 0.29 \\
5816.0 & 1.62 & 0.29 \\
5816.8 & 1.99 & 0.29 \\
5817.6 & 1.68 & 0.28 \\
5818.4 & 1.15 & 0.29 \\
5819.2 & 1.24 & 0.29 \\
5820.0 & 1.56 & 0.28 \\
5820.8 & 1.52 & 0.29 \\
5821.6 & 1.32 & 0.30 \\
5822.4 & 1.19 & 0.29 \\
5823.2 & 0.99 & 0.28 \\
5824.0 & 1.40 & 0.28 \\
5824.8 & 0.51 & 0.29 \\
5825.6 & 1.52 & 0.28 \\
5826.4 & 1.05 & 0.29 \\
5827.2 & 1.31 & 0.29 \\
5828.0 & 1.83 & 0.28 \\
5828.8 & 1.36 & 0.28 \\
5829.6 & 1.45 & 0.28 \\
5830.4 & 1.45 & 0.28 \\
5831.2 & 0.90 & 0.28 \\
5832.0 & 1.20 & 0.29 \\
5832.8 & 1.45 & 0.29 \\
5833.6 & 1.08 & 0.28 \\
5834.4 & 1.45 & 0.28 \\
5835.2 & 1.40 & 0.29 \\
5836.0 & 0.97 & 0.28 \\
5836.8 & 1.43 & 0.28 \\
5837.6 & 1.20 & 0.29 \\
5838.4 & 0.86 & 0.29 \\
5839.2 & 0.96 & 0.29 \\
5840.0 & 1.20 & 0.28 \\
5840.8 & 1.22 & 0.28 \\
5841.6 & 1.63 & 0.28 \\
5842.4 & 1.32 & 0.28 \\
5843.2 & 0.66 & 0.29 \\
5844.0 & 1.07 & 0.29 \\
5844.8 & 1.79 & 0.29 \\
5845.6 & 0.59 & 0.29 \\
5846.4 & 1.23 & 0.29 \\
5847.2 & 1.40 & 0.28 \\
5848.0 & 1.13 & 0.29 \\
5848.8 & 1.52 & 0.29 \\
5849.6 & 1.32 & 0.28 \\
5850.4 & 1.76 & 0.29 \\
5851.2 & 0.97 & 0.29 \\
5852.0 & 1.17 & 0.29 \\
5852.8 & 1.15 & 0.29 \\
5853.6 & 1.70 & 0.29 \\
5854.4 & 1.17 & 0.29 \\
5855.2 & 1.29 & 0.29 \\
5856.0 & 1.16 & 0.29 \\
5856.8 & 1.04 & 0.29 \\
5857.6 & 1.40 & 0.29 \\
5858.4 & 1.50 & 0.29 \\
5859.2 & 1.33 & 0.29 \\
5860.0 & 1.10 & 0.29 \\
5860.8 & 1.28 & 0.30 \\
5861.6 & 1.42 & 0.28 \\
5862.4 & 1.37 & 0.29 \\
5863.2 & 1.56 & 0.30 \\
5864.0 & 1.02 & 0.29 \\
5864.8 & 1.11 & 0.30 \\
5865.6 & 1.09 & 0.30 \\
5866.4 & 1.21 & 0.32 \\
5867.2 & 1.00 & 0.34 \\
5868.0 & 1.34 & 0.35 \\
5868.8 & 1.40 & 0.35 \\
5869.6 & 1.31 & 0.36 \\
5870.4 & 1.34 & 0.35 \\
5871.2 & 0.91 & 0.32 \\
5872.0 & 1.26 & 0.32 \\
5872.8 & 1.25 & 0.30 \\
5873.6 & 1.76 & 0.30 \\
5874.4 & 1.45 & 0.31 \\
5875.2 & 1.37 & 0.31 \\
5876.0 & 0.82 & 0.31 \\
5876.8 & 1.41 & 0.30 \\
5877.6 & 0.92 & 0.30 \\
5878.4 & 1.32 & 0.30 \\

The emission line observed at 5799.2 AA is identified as Mg II 2798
